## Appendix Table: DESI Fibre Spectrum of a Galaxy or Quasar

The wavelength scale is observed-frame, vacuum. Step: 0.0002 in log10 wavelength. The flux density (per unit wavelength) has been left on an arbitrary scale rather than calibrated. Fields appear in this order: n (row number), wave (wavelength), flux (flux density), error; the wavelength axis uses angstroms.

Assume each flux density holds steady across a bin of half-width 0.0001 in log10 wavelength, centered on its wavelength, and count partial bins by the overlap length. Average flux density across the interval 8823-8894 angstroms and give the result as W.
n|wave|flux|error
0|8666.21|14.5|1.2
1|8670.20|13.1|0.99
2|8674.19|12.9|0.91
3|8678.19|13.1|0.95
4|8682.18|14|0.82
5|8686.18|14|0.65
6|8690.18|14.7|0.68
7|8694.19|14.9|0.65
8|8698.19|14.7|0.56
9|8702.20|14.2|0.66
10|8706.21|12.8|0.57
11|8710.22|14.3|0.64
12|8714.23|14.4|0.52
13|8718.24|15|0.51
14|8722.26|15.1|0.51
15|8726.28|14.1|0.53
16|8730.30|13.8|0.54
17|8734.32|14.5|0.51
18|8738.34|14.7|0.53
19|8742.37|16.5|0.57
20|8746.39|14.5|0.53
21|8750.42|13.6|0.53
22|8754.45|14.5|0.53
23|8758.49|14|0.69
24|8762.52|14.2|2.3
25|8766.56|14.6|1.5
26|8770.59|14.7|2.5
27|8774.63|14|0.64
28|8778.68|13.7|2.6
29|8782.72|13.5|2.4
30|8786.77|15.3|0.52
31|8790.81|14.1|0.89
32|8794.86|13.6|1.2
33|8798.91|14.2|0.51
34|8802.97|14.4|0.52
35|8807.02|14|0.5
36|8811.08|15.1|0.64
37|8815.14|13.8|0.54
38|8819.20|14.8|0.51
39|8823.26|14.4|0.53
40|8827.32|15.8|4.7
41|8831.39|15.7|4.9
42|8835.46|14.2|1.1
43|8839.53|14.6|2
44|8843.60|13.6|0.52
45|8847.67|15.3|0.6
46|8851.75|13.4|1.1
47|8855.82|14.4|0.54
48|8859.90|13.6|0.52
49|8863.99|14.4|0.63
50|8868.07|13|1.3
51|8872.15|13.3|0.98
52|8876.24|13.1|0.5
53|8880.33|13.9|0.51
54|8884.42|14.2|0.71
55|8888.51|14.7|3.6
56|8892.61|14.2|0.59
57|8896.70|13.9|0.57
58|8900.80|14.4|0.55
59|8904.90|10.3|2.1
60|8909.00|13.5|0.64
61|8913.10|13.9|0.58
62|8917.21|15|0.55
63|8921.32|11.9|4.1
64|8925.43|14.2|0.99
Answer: 14.2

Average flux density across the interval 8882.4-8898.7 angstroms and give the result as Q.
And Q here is 14.3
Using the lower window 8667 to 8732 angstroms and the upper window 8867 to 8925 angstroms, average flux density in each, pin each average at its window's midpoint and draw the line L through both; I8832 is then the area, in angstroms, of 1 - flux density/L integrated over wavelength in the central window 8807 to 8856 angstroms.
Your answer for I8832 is -3.0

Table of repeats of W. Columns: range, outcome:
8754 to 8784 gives 14.1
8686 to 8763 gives 14.4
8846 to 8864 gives 14.2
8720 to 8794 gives 14.4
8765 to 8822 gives 14.3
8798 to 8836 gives 14.7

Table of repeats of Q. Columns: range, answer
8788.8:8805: 14.1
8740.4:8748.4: 15.5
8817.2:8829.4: 15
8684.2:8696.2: 14.5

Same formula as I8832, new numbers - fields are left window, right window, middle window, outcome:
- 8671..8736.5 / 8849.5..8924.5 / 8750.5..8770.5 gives -0.4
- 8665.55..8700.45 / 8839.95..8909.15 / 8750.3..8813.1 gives -1.7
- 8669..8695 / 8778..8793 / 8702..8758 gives -1.8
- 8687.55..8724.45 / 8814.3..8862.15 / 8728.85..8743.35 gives -0.3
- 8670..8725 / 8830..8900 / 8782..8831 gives -1.4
